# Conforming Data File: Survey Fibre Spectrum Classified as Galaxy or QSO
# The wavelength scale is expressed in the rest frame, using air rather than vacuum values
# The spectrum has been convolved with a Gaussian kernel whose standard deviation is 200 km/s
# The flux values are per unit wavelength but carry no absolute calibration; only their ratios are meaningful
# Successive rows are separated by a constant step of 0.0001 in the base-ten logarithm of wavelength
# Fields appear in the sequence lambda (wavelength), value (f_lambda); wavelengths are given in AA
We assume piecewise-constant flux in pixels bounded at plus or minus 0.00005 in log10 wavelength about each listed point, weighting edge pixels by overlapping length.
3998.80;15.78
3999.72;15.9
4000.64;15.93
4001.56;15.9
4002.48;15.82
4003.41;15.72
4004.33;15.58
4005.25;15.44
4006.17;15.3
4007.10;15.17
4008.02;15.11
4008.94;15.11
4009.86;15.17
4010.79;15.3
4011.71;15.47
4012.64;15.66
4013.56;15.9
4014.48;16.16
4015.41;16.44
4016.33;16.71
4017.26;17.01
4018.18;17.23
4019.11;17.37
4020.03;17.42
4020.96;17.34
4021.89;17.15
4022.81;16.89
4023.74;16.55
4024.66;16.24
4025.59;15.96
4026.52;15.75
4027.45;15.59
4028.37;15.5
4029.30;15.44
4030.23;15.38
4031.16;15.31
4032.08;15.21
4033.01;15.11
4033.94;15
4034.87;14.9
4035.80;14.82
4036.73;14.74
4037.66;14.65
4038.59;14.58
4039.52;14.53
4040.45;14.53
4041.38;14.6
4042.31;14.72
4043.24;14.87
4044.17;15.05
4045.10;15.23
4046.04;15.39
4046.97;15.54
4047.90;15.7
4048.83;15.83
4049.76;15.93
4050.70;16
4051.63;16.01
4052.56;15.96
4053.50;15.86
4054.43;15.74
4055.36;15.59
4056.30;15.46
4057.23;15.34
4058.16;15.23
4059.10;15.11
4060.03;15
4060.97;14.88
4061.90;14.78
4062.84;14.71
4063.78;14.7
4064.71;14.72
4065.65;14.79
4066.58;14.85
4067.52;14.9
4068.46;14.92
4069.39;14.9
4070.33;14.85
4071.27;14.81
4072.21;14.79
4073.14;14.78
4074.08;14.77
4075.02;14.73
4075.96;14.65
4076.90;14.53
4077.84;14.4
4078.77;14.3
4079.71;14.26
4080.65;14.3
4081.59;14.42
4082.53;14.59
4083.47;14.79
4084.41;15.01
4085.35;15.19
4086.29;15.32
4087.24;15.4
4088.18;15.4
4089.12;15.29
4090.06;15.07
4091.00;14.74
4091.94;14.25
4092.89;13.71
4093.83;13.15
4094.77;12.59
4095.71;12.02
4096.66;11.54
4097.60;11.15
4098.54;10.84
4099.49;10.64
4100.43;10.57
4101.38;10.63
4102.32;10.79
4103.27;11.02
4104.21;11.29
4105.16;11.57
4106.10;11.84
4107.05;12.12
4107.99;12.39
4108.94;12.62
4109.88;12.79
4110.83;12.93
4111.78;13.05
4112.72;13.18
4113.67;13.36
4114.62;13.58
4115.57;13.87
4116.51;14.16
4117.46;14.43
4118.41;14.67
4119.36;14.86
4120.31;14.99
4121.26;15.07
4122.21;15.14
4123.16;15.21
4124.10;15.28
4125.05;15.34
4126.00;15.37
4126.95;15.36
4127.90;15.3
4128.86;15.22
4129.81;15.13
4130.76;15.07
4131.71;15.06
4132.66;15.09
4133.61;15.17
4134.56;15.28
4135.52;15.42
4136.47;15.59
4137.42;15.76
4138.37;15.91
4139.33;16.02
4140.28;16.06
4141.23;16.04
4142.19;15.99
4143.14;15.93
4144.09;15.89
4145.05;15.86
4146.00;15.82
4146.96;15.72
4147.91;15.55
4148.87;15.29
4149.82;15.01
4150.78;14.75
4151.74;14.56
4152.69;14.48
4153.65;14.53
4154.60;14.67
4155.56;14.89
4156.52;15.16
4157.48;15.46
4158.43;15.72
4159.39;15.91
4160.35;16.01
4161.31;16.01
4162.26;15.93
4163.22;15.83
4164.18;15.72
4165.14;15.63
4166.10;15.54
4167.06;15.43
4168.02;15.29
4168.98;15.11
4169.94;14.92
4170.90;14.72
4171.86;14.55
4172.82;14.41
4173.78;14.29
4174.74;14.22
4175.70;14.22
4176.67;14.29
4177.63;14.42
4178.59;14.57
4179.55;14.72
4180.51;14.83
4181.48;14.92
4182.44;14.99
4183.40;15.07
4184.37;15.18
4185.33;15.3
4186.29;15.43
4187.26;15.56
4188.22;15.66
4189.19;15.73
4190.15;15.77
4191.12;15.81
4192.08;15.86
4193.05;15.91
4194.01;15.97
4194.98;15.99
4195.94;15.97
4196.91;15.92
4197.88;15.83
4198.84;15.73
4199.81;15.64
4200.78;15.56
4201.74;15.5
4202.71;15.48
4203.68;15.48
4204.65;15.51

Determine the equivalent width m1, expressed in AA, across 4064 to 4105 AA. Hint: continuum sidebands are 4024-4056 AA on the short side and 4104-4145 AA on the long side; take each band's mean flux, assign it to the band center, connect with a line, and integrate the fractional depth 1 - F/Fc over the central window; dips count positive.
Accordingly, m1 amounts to 3.1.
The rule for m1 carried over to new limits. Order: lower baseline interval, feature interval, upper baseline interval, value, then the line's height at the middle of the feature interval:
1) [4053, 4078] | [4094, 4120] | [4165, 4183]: 4.32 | 14.9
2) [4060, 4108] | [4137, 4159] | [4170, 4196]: -1.21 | 14.6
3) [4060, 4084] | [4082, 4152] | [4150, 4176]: 3.31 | 14.9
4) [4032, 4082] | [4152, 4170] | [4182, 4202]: 0.13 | 15.5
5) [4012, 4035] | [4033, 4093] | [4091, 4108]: -4.91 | 13.9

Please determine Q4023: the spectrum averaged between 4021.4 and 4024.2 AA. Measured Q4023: 16.9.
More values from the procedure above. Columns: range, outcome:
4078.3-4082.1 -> 14.4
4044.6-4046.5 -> 15.2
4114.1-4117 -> 13.9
